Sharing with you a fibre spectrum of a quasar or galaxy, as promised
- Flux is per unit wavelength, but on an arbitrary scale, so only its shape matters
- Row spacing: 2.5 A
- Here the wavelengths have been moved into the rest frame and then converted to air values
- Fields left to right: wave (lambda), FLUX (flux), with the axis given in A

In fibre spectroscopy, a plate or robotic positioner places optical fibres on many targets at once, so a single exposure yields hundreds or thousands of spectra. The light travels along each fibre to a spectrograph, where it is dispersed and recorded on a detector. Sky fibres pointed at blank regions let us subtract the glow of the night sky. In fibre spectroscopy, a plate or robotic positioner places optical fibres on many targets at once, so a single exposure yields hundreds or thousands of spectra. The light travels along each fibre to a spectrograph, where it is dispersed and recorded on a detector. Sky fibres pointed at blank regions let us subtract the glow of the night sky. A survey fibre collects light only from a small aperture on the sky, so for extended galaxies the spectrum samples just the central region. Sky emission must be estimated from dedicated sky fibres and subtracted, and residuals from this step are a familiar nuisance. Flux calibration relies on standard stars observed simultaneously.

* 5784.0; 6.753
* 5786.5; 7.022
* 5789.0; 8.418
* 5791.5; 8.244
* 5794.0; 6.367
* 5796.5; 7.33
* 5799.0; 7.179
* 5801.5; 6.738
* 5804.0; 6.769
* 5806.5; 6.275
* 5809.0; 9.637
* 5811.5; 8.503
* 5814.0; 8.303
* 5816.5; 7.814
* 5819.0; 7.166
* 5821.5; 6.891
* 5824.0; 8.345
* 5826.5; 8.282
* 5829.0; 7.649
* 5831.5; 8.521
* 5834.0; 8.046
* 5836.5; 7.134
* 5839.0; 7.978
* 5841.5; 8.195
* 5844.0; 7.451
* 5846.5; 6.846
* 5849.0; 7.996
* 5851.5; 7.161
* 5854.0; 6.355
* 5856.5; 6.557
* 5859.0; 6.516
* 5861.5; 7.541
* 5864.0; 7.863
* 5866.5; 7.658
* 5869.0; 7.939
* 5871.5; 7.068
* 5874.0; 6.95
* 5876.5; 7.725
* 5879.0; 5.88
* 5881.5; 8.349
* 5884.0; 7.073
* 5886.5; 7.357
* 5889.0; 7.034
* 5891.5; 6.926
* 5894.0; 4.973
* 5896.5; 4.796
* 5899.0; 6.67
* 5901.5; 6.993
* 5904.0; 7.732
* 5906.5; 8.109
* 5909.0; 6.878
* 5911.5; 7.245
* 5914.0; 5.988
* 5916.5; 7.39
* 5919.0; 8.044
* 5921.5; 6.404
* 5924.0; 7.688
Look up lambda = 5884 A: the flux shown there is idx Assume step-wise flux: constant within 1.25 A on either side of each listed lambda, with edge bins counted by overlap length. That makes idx 7.073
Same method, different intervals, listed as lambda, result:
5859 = 6.516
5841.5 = 8.195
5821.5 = 6.891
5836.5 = 7.134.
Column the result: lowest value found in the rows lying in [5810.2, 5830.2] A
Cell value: 6.891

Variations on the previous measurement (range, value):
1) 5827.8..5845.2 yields 7.134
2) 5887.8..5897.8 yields 4.796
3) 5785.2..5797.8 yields 6.367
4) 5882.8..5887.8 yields 7.073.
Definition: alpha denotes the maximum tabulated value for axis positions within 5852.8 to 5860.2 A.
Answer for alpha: 6.557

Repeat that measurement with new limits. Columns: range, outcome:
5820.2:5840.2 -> 8.521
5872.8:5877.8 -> 7.725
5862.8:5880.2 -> 7.939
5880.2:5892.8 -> 8.349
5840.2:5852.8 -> 8.195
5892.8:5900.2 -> 6.67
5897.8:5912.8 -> 8.109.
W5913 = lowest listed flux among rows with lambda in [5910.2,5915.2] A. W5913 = 5.988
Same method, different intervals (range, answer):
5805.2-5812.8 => 6.275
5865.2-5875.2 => 6.95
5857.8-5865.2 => 6.516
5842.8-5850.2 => 6.846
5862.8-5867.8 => 7.658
